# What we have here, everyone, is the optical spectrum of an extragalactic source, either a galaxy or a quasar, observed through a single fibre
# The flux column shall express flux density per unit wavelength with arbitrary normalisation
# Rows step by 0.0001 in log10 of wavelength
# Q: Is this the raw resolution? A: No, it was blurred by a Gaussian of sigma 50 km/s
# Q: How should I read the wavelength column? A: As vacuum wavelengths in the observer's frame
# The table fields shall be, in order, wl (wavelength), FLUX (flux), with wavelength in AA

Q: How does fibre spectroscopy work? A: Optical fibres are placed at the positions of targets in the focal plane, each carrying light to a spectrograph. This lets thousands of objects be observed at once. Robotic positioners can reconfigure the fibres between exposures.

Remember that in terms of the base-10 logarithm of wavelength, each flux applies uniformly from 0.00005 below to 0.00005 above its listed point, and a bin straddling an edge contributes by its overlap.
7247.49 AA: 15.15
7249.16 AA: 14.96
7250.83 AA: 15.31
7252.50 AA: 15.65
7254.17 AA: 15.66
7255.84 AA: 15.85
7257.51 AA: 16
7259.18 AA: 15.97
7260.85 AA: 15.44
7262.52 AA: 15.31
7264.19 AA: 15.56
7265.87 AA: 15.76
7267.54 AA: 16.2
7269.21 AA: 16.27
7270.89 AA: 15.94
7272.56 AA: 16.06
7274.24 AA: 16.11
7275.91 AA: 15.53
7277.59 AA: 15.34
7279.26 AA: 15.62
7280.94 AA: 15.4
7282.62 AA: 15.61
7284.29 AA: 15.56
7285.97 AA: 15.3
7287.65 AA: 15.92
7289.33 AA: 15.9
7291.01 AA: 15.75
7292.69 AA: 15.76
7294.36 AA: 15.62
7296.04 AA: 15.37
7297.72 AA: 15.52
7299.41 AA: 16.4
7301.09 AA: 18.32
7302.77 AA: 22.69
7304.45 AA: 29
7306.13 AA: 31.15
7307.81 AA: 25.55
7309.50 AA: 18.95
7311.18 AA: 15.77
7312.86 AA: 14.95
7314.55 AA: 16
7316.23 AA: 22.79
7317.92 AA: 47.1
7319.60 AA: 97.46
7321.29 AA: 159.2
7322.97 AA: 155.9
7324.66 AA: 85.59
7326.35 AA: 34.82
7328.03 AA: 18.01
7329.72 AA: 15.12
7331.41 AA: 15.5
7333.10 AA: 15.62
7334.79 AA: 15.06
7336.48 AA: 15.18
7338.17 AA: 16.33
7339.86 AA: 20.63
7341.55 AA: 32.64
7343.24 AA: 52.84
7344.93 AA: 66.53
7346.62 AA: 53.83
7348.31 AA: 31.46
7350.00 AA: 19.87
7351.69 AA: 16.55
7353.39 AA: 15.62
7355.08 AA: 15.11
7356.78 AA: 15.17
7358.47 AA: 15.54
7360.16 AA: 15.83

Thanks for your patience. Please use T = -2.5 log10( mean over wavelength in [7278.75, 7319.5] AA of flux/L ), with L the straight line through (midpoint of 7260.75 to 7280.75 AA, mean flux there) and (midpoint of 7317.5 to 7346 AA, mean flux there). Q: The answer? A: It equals 0.480 mag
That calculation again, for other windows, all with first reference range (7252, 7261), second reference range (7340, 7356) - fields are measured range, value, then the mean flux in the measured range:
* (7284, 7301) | 0.39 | 15.8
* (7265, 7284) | 0.21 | 15.8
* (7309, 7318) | 0.28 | 20.7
